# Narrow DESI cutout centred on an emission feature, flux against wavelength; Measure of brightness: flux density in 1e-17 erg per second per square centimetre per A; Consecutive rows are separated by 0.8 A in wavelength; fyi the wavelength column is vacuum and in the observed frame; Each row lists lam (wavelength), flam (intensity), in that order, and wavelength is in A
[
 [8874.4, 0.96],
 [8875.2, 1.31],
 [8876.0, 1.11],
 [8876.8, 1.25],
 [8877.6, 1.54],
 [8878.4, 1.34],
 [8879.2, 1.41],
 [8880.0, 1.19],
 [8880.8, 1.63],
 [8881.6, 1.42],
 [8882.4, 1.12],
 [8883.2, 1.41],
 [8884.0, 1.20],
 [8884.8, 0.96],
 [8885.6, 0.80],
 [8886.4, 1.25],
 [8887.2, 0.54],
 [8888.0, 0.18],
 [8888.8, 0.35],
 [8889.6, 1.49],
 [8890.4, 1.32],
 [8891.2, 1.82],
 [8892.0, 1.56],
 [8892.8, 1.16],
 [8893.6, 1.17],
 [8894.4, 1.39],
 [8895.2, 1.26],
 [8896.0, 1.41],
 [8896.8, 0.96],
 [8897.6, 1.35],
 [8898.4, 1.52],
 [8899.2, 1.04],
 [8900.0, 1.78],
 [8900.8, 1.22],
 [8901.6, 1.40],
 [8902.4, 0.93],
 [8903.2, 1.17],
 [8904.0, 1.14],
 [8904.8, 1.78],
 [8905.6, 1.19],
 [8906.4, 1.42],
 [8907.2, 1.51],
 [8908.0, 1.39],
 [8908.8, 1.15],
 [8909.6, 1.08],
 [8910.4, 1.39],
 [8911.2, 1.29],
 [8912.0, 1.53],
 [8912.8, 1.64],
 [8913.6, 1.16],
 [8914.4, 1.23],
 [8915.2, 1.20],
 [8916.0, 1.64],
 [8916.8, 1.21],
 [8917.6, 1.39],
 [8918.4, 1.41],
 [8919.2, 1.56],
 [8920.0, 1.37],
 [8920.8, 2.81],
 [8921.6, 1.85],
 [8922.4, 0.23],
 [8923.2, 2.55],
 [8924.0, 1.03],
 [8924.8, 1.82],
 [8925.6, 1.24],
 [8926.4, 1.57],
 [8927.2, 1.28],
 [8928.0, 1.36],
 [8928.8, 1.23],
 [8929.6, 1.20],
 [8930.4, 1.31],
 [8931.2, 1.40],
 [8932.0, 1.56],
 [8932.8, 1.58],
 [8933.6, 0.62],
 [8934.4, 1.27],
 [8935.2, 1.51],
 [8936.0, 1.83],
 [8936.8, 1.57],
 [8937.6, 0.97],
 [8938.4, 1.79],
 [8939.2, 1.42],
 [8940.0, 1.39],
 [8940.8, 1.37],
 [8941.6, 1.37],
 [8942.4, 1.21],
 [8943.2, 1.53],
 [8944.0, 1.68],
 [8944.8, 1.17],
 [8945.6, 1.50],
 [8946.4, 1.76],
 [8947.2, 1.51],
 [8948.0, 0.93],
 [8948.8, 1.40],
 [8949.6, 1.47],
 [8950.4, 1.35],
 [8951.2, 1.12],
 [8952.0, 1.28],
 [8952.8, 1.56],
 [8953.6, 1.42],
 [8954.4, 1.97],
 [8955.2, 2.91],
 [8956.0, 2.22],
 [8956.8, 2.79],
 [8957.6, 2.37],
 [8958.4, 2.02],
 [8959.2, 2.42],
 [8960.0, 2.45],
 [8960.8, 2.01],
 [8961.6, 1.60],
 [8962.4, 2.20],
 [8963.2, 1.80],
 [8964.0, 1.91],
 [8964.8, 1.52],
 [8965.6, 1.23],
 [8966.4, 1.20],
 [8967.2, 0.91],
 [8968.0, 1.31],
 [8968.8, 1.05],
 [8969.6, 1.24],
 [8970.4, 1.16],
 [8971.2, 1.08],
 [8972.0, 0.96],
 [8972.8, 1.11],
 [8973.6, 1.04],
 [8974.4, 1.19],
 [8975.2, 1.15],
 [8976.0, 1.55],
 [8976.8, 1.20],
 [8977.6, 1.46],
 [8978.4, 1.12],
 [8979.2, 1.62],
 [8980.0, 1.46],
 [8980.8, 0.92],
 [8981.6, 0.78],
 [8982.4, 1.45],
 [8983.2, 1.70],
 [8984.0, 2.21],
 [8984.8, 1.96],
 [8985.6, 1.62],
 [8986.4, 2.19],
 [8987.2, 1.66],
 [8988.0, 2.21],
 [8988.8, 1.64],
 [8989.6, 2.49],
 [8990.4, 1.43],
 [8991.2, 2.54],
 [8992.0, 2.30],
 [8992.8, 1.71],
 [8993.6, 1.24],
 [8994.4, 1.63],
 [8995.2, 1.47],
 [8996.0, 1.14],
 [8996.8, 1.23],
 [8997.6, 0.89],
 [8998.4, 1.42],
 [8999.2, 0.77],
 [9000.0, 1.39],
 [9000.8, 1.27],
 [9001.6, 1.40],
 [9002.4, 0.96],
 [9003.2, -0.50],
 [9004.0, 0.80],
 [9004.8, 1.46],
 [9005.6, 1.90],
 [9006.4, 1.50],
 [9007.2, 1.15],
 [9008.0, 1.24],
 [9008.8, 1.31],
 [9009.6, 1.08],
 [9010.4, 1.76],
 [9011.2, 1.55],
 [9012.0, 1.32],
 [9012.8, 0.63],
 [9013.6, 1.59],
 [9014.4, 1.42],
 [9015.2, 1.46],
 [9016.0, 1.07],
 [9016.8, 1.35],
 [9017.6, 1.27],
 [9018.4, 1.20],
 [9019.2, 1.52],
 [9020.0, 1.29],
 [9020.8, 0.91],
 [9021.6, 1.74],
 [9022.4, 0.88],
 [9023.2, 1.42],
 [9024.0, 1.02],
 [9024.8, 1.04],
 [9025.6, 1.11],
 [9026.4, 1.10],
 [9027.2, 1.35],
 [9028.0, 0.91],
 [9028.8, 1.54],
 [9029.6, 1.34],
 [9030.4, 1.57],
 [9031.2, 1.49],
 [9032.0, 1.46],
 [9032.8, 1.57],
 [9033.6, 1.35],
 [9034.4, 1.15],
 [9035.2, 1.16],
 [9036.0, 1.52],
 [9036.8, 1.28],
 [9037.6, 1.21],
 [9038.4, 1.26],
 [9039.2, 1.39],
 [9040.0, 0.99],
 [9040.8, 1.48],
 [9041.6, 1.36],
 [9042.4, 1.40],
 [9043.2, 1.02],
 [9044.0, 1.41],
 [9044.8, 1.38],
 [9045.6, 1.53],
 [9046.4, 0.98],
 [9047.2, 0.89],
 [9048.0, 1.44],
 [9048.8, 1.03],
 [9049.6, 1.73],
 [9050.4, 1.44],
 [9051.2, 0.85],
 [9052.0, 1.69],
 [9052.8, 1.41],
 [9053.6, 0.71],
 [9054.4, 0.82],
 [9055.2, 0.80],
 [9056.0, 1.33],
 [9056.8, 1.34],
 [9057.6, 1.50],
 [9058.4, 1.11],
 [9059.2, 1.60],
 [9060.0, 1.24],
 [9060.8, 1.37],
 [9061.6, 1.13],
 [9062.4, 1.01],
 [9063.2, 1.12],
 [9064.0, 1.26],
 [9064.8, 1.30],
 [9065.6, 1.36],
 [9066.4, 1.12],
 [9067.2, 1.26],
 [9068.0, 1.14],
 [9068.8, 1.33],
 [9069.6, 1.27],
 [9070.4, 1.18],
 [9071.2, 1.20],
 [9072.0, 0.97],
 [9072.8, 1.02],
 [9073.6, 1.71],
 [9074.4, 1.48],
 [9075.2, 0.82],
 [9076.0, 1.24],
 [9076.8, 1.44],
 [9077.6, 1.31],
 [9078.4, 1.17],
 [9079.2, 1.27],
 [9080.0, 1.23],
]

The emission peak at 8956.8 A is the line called H-alpha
